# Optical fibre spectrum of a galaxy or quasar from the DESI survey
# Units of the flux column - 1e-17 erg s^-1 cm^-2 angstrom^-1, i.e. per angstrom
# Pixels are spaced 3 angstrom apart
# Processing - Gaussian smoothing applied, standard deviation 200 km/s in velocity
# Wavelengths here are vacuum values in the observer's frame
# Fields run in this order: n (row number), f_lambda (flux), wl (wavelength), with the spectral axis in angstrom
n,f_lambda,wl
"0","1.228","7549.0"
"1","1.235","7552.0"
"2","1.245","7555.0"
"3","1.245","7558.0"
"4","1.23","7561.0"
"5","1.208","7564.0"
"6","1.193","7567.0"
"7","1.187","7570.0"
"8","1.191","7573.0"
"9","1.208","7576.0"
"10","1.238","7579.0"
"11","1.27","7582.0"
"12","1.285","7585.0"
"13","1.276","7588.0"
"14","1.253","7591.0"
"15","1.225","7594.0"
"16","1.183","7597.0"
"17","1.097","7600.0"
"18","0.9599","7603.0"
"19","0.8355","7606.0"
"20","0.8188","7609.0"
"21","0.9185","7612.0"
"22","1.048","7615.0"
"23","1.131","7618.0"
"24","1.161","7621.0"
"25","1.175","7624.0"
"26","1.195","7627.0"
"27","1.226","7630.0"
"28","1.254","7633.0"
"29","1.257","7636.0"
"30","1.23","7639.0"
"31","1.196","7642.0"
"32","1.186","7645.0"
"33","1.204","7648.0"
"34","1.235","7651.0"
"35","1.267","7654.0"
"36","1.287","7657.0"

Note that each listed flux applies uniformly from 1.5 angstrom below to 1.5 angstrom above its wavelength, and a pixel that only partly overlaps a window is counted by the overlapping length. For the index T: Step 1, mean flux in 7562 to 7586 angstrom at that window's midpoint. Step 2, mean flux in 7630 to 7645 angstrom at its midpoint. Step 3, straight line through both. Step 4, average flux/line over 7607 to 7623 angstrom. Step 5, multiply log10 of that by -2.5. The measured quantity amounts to 0.21 mag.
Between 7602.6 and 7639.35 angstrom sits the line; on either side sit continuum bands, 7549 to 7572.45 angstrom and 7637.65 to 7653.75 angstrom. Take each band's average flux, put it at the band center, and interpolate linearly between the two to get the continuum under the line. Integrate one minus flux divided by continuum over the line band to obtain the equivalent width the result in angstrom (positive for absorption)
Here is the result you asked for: 3.7 angstrom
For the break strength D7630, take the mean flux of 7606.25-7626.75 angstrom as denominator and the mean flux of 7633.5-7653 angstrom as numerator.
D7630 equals 1.18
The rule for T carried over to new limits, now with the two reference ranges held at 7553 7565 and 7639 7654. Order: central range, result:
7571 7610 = 0.073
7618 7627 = 0.048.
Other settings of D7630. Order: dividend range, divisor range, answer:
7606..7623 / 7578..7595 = 0.80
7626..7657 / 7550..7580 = 1.01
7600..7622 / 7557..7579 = 0.81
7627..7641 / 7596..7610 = 1.26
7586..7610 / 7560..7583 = 0.90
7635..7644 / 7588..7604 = 1.05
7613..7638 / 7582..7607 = 1.02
